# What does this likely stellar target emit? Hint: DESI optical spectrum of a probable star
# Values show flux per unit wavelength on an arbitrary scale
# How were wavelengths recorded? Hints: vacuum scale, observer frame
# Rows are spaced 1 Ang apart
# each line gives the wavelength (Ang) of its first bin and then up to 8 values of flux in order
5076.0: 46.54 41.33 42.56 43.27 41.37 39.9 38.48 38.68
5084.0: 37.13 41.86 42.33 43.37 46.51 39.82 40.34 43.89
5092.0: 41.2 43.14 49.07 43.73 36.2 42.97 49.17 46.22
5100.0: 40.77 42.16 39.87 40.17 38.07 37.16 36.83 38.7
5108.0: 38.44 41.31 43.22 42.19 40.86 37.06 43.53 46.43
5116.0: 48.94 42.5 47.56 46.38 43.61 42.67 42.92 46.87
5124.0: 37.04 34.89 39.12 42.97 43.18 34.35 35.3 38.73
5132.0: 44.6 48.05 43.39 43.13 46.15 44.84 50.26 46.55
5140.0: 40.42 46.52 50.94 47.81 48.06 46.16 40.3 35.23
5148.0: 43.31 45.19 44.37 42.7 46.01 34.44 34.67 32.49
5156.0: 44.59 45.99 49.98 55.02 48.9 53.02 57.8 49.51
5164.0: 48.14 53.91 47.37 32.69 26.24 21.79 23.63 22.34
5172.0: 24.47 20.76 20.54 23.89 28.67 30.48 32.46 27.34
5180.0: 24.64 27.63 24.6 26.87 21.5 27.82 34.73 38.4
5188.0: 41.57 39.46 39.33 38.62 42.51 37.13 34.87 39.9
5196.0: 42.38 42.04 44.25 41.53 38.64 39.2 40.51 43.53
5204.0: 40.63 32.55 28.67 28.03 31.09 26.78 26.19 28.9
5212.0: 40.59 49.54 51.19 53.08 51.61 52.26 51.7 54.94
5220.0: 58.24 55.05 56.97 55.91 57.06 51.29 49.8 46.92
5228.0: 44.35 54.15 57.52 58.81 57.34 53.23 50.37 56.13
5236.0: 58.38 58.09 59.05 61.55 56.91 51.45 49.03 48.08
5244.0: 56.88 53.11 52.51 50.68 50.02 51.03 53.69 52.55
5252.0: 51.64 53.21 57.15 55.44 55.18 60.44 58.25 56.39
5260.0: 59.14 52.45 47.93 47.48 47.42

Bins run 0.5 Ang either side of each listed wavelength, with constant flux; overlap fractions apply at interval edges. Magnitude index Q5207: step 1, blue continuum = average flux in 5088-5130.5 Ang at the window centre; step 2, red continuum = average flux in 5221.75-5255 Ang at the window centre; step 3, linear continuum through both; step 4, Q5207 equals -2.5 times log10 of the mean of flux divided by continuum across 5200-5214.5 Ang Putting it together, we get 0.37 mag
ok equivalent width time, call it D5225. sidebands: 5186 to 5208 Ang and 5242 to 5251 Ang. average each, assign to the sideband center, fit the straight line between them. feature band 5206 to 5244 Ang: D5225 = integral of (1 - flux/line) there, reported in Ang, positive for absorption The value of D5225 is -2.9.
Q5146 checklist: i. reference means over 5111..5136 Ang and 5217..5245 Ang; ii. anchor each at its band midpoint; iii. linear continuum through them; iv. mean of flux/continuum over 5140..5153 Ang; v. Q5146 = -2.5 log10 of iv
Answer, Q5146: 0.02 mag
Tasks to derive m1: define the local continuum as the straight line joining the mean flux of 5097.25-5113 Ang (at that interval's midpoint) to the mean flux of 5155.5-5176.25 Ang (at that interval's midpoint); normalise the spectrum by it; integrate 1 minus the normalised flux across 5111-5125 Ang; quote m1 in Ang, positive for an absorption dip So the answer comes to -1.0 Ang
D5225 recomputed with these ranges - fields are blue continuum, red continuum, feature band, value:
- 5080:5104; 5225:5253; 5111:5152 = 1.5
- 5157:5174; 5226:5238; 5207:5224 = 1.5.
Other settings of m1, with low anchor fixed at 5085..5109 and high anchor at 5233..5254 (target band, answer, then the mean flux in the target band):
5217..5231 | -0.36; 53.5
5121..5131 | 0.99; 39.7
